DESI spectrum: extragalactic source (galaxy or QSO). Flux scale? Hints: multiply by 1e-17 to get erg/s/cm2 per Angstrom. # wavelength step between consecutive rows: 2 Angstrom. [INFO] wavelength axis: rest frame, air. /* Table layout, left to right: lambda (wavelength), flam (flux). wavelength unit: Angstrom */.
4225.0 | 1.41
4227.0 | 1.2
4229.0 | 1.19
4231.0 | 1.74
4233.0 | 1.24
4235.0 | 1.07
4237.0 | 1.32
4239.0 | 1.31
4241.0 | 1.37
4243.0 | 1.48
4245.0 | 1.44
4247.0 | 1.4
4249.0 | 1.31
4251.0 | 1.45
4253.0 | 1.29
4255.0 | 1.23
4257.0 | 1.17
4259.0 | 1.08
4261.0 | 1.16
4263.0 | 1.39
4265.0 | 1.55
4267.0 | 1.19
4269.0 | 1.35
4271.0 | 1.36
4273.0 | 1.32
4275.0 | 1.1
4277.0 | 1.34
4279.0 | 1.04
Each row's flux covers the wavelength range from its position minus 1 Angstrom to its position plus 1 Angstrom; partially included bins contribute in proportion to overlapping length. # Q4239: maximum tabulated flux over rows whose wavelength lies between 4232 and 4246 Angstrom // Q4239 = 1.48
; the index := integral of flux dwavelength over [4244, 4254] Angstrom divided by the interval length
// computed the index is 1.38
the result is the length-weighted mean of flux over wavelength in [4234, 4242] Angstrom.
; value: 1.27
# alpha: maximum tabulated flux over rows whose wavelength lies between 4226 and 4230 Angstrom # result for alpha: 1.2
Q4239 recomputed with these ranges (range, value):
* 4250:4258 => 1.45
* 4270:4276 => 1.36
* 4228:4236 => 1.74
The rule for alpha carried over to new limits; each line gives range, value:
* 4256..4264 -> 1.39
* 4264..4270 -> 1.55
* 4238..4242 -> 1.37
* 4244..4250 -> 1.44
